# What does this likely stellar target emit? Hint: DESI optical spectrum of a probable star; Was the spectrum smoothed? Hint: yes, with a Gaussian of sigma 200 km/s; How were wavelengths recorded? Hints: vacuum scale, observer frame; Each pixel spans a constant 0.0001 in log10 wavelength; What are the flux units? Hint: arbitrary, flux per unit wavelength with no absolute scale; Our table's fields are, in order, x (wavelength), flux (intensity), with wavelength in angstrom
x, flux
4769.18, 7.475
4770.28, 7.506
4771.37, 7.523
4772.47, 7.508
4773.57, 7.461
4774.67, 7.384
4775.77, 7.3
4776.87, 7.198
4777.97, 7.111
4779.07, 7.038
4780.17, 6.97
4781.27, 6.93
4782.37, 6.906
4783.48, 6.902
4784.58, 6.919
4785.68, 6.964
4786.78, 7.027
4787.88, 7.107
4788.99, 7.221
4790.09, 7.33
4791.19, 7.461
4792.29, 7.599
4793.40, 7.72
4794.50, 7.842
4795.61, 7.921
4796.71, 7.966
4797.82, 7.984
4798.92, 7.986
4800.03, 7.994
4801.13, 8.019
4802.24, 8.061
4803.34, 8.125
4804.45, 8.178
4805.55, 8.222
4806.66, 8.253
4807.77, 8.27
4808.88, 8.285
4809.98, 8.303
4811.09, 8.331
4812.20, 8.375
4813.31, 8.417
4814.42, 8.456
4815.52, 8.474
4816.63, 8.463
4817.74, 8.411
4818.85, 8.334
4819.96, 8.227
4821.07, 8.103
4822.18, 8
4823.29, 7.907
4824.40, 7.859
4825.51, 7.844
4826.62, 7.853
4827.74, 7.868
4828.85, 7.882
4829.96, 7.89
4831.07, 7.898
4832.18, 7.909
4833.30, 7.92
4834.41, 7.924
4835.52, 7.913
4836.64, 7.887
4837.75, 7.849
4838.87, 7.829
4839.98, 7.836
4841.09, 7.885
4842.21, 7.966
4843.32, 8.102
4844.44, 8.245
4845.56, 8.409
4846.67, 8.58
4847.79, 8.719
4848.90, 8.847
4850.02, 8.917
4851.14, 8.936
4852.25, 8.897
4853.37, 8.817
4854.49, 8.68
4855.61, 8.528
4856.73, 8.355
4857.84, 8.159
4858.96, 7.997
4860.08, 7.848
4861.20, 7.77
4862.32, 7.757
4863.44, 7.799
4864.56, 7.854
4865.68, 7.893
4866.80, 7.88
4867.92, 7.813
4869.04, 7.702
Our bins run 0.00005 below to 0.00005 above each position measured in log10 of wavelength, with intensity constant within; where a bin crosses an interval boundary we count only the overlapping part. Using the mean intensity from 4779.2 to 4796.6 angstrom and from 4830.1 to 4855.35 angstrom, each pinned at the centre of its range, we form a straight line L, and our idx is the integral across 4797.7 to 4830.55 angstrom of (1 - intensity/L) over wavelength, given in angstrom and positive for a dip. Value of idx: -1.7 angstrom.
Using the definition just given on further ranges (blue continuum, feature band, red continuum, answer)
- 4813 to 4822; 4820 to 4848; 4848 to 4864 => 1.2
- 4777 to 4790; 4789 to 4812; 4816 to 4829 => -1.5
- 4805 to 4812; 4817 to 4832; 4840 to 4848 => 0.4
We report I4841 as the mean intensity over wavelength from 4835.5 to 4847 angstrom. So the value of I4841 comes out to 8.04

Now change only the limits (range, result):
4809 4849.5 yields 8.13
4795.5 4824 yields 8.2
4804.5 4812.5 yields 8.28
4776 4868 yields 7.95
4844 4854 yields 8.71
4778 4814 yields 7.7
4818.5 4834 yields 7.96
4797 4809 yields 8.11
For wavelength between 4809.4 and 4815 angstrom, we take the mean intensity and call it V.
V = 8.39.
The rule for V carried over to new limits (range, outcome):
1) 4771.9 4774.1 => 7.48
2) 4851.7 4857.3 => 8.65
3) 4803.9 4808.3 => 8.23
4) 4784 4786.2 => 6.95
